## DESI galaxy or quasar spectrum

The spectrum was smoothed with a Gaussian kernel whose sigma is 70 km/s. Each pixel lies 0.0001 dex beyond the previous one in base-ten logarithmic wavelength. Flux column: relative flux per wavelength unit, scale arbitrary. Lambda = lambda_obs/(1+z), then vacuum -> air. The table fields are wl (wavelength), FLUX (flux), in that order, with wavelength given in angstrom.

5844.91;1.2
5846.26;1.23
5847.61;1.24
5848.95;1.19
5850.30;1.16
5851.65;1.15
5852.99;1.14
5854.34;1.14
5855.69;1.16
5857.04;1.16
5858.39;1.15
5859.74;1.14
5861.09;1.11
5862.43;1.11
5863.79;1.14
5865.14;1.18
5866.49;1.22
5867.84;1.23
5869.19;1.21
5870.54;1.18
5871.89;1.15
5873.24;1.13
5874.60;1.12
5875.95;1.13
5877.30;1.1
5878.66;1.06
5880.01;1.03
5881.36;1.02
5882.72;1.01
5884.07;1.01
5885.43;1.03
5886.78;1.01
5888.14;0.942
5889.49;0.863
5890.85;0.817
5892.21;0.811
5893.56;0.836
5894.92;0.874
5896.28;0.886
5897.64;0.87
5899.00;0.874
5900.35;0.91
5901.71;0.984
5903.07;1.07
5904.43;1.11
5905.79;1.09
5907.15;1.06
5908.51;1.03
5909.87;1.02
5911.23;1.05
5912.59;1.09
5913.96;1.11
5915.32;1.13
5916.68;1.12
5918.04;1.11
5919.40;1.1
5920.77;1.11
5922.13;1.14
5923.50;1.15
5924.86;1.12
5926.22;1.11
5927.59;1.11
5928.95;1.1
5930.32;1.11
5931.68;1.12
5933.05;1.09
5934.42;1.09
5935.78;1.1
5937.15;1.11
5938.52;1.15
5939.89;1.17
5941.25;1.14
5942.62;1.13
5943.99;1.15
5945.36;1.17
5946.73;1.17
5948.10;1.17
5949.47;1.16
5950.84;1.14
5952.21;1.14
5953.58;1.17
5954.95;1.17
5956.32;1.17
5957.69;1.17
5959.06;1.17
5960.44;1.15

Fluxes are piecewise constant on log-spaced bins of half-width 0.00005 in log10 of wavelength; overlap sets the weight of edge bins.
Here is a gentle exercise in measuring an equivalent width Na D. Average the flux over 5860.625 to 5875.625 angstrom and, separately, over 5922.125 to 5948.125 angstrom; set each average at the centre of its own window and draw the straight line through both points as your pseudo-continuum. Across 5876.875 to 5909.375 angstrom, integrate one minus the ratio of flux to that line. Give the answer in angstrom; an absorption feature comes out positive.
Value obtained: 5.1 angstrom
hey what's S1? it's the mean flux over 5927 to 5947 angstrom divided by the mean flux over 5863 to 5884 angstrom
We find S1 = 1.0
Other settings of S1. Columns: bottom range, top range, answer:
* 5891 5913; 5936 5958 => 1.19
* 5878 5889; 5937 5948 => 1.14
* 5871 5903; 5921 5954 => 1.16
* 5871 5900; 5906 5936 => 1.12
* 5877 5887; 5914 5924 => 1.09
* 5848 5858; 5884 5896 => 0.78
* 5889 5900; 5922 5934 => 1.30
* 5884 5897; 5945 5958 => 1.29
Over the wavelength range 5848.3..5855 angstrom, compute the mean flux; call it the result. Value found 1.16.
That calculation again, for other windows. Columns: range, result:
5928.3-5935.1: 1.1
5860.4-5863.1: 1.11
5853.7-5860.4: 1.15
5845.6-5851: 1.2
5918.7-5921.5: 1.11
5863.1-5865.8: 1.16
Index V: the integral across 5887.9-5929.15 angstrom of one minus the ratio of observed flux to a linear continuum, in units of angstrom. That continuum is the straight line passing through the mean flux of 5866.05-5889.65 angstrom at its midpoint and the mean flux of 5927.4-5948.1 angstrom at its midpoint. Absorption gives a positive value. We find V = 3.3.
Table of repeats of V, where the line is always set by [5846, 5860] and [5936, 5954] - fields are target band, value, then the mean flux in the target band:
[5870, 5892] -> 2.47 angstrom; 1.03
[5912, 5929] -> 0.56 angstrom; 1.12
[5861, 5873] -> -0.07 angstrom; 1.17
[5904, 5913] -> 0.74 angstrom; 1.06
